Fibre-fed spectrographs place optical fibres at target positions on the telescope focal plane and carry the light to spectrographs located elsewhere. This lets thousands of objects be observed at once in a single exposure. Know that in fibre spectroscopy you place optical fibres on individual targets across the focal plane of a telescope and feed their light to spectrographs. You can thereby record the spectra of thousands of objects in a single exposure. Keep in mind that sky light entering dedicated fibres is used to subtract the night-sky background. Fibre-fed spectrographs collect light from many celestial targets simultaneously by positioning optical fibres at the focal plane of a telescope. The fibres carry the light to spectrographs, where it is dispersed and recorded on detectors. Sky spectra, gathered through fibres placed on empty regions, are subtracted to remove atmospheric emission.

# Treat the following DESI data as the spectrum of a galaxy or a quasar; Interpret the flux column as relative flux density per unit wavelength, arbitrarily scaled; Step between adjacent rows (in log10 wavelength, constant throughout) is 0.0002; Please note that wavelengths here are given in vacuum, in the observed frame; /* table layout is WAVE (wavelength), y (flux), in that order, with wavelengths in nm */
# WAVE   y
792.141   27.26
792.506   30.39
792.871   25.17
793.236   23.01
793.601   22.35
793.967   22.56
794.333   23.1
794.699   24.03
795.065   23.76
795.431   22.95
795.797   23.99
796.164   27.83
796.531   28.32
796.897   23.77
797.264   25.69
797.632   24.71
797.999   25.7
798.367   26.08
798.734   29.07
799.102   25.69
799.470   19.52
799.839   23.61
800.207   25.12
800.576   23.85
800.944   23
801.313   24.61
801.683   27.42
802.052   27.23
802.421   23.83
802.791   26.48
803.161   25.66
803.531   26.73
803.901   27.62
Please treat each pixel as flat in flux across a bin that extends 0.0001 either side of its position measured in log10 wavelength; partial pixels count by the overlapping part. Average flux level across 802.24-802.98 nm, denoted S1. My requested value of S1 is 25.1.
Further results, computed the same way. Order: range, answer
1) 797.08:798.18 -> 25.4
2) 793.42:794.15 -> 22.4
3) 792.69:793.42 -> 24.1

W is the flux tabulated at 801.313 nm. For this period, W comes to 24.61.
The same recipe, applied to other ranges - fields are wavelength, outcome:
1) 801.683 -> 27.42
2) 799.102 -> 25.69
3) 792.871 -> 25.17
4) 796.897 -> 23.77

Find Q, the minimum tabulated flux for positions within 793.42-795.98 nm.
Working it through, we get 22.35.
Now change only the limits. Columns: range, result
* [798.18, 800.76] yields 19.52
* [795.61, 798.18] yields 23.77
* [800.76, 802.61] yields 23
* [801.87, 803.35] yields 23.83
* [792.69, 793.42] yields 23.01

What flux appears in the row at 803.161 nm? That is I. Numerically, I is 25.66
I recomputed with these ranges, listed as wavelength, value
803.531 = 26.73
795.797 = 23.99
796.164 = 27.83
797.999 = 25.7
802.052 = 27.23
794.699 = 24.03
